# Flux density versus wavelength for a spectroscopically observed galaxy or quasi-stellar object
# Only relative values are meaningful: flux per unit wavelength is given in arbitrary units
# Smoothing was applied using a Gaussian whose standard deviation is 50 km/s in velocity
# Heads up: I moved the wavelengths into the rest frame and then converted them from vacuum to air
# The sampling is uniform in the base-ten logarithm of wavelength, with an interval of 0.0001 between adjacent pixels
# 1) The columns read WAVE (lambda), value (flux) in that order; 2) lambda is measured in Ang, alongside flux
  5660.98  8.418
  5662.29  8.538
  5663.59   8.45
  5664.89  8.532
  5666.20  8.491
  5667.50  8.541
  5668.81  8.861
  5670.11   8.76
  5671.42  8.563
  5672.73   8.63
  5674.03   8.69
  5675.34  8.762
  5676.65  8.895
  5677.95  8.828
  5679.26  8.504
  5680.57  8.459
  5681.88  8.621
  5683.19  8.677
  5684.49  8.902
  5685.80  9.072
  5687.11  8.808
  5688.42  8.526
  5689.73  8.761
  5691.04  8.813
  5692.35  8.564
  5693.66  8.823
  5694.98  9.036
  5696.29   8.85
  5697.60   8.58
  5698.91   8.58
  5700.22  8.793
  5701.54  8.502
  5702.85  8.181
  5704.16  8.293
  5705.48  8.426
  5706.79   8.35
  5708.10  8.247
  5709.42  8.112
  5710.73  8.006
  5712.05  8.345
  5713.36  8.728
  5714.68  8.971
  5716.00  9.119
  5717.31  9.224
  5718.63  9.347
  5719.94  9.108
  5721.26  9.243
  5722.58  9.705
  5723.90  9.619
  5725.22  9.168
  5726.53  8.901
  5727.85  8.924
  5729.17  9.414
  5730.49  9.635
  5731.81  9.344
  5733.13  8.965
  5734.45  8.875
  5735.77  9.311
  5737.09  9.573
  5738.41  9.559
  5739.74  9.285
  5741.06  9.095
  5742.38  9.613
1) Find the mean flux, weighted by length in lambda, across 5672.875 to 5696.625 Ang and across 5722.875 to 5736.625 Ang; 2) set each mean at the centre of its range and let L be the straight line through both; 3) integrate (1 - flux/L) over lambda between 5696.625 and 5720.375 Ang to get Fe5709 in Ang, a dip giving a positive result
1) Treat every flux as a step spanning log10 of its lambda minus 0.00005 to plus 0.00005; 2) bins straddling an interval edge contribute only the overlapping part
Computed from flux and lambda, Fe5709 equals 1.1 Ang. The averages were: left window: 8.75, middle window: 8.61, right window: 9.24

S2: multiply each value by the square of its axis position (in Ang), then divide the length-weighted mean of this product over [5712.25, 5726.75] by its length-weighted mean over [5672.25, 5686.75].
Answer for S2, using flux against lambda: 1.1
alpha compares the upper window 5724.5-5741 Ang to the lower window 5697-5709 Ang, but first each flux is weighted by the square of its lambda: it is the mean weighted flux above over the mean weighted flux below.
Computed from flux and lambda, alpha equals 1.11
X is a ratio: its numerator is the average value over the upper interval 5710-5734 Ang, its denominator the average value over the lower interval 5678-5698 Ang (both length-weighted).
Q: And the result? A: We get 1.0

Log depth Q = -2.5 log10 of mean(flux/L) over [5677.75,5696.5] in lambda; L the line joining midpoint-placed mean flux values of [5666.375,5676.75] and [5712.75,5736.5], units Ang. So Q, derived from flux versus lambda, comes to 0.01 mag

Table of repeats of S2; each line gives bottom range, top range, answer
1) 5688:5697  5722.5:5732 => 1.08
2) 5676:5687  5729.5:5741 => 1.08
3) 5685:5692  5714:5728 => 1.06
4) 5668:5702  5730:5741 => 1.08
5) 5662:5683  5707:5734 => 1.06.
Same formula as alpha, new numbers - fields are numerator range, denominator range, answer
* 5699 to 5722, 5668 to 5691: 1.00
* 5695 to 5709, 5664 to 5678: 0.99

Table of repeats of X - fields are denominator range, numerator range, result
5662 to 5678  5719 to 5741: 1.07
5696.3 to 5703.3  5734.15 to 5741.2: 1.09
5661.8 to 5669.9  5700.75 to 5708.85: 0.97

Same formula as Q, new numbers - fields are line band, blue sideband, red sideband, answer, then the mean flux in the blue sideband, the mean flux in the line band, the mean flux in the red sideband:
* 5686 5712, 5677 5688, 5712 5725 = 0.05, 8.74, 8.54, 9.18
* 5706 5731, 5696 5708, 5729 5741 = -0.01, 8.49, 8.95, 9.31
